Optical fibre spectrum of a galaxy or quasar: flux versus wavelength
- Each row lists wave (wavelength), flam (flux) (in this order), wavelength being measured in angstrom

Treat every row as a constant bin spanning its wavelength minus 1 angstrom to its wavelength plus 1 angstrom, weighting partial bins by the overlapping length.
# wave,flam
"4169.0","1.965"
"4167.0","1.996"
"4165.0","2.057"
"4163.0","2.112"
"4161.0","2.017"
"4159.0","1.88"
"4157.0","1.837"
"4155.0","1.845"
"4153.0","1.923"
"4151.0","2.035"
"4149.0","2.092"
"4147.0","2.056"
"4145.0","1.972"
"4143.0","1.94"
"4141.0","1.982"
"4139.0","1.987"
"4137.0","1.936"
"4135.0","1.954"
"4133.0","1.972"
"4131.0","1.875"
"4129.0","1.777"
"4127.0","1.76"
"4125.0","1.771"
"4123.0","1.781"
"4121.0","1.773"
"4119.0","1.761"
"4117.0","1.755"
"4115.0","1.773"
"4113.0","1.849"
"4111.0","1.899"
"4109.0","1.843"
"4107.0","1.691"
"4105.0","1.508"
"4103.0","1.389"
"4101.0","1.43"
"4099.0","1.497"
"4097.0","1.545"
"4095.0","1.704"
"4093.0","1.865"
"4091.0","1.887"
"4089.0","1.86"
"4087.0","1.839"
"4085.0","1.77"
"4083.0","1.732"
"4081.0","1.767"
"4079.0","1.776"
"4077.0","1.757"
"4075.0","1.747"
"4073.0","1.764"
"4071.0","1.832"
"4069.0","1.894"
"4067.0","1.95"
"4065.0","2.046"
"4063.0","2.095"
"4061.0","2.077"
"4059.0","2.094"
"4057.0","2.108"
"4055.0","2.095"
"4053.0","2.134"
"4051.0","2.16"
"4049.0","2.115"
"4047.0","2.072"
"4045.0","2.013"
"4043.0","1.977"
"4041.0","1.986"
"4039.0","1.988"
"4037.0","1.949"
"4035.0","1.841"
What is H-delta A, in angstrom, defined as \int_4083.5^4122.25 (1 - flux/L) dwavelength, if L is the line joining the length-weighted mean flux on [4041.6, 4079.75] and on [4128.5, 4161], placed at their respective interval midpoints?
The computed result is 4.88 angstrom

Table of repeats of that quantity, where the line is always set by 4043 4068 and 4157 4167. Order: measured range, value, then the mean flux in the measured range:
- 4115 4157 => 2.6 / 1.89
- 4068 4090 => 2.8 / 1.79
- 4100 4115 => 2.7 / 1.67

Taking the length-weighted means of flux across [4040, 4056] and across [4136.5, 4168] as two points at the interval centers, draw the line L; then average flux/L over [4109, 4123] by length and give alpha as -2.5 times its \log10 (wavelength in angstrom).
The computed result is 0.12 mag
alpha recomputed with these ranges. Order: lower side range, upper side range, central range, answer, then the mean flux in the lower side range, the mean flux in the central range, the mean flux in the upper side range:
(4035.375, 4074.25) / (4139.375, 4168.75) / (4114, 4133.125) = 0.11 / 2.01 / 1.79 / 1.98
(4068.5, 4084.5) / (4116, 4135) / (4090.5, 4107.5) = 0.12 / 1.78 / 1.6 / 1.81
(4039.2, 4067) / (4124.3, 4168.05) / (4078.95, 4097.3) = 0.14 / 2.07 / 1.78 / 1.95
